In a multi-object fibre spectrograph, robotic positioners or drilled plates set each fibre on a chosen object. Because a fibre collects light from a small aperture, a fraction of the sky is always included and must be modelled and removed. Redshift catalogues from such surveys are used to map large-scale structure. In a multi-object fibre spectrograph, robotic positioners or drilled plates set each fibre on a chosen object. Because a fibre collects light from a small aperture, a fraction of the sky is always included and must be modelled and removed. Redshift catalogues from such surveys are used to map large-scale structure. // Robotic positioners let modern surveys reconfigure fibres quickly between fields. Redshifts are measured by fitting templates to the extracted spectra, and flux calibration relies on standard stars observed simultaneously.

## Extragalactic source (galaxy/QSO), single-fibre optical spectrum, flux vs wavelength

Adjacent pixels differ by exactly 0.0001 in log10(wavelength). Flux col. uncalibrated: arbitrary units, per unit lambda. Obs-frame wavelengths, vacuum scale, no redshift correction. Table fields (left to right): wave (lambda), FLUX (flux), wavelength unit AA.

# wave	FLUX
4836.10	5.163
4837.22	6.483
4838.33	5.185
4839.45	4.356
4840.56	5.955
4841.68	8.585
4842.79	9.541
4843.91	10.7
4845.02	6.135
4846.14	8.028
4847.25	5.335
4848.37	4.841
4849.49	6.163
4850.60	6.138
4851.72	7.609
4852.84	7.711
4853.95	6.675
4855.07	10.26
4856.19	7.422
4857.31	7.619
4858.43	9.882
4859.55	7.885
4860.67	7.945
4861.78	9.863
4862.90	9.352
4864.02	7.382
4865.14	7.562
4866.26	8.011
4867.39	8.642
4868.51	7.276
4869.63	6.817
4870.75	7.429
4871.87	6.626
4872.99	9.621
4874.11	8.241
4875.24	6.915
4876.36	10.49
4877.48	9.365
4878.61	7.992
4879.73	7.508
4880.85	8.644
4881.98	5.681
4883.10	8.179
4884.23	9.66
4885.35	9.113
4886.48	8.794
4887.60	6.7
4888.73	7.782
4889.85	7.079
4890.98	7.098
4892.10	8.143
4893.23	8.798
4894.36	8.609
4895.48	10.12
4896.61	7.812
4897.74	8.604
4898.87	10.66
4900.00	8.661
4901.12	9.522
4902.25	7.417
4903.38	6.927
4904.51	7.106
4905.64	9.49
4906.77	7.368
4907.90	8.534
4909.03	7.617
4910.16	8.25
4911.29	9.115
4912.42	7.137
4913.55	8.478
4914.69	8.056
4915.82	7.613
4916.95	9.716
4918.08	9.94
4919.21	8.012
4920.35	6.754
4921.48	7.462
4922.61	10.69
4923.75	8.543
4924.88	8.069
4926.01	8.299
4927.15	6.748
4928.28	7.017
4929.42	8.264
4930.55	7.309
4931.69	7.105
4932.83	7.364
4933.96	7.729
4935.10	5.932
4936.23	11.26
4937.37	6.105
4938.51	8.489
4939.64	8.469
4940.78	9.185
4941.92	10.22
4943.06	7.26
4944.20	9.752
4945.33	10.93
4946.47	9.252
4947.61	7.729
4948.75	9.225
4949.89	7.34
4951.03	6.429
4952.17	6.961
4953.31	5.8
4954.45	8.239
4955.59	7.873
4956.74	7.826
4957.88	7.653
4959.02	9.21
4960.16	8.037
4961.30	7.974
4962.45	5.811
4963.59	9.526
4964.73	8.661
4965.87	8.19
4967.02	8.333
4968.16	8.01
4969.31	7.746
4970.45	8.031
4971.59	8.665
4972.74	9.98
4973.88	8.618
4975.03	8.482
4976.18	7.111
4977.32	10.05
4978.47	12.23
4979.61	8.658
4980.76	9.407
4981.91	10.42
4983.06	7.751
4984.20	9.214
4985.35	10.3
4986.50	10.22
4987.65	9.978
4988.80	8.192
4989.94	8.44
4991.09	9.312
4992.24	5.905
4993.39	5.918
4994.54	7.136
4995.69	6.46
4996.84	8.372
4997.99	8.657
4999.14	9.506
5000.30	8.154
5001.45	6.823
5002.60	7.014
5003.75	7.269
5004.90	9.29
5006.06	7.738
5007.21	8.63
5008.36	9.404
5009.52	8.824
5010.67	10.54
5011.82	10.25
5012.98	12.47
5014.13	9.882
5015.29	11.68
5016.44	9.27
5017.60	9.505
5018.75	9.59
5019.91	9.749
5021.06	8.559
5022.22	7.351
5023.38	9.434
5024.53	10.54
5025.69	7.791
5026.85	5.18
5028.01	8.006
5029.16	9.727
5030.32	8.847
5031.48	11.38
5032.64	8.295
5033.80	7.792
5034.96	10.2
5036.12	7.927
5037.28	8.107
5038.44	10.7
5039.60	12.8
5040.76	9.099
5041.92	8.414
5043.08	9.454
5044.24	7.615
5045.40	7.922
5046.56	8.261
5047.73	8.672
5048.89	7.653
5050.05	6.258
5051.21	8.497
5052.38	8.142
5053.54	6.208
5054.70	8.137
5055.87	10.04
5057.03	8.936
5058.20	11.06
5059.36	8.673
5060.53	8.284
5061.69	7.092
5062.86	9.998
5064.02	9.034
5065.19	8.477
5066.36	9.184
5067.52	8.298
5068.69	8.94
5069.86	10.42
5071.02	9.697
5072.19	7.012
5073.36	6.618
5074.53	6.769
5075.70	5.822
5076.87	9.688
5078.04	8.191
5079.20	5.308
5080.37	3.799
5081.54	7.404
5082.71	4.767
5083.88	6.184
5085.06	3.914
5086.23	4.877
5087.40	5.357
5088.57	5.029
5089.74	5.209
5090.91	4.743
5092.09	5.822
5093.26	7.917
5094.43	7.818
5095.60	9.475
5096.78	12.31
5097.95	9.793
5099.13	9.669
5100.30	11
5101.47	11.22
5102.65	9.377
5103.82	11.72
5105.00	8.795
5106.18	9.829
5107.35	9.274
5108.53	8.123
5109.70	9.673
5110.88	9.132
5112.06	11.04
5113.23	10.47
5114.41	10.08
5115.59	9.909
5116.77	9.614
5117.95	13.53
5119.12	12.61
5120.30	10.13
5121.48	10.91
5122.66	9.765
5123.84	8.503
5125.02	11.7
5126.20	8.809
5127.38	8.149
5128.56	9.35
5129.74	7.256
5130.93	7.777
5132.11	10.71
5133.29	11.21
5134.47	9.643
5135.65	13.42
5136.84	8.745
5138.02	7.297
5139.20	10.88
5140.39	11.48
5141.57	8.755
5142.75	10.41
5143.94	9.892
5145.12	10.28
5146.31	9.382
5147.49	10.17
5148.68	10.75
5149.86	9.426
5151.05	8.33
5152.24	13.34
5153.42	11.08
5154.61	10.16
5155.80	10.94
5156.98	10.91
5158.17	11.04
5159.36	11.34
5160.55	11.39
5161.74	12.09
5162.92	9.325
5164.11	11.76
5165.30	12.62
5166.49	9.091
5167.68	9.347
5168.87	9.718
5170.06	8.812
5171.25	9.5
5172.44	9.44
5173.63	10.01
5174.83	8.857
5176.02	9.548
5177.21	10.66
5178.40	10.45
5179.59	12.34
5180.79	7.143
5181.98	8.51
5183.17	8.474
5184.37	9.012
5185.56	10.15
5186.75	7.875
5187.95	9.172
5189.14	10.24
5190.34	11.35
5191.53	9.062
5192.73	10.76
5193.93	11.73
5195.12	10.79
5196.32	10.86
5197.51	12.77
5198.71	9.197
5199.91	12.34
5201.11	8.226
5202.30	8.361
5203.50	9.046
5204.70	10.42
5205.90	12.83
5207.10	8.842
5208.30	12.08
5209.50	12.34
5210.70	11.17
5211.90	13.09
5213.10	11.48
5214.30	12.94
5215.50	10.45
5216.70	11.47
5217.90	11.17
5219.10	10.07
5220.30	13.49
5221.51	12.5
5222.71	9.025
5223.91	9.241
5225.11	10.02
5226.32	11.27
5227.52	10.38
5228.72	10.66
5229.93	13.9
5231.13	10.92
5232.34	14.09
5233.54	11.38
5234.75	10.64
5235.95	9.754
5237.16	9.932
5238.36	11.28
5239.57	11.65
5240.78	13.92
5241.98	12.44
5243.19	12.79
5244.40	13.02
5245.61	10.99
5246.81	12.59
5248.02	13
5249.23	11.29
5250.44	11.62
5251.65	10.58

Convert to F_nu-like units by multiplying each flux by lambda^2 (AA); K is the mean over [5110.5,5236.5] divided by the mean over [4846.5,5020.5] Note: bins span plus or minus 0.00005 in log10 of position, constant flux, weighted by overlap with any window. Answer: 1.38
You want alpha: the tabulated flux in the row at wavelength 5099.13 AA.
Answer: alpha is 9.669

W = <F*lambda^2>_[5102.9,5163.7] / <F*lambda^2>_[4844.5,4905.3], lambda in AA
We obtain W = 1.4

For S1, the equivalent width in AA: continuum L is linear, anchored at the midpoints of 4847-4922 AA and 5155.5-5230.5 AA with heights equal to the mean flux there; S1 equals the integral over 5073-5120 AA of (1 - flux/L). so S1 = 7.00 AA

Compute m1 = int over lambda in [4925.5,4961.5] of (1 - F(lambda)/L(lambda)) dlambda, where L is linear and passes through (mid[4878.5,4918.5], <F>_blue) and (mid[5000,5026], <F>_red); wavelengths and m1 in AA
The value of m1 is 2.4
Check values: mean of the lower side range 8.27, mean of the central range 8.03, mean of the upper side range 9.15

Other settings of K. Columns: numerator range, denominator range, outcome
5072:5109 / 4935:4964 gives 0.98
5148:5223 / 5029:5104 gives 1.34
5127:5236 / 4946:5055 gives 1.30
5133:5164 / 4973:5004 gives 1.31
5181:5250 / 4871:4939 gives 1.52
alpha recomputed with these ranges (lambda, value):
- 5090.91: 4.743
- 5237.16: 9.932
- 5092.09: 5.822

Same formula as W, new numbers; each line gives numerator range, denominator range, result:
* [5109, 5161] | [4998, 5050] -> 1.19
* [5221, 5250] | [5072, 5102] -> 1.71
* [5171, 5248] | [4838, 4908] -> 1.56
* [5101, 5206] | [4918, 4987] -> 1.30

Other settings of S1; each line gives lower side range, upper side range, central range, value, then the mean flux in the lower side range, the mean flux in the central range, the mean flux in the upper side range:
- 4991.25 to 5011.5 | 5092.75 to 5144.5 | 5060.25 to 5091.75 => 7.5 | 8.04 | 7.02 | 9.94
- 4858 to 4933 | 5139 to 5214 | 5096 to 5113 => -0.5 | 8.19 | 10.1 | 10.3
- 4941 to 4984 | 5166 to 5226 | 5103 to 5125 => -1.2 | 8.48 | 10.2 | 10.3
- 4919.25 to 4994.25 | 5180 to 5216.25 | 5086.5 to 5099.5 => 2.8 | 8.33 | 7.46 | 10.4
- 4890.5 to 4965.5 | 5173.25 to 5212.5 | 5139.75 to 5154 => -0.6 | 8.2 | 10.3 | 10.2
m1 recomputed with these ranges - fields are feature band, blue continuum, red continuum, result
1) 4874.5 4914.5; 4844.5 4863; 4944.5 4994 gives -2.03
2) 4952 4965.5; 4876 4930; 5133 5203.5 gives 1.31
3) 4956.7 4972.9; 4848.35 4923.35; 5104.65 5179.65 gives 1.02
